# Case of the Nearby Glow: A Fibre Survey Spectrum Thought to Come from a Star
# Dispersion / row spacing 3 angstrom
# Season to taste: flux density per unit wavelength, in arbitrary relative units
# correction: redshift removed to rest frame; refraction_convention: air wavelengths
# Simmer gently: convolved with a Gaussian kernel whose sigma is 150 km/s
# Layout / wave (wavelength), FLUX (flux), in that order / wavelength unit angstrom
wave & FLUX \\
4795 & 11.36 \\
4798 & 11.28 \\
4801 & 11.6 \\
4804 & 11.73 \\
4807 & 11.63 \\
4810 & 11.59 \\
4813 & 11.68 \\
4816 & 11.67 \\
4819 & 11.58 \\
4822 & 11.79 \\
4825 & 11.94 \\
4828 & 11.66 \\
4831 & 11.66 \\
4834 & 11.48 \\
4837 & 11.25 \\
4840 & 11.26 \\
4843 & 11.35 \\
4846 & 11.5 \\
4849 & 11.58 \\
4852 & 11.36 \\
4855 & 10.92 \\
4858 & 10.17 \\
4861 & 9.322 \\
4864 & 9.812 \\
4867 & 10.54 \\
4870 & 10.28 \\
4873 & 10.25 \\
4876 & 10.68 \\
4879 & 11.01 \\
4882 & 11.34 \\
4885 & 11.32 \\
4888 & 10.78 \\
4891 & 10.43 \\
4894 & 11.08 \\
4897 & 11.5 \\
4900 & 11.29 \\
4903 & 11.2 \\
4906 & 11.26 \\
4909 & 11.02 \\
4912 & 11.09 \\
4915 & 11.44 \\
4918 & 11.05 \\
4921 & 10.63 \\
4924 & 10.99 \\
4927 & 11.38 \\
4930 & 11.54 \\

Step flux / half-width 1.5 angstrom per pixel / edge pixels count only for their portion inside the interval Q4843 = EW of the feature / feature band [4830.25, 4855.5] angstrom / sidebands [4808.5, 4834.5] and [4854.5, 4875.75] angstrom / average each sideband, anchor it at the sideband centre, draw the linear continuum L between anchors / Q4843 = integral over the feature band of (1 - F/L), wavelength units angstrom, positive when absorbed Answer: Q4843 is -1.0 angstrom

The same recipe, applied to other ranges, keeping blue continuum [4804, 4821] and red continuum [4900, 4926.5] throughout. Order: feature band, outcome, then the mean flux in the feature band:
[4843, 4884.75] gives 2.4 angstrom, 10.7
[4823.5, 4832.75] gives -0.1 angstrom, 11.7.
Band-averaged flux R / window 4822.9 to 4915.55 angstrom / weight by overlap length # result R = 11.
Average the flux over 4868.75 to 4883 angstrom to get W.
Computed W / 10.7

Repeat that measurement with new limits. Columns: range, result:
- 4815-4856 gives 11.5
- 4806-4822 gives 11.6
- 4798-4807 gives 11.6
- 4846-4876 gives 10.5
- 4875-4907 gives 11.1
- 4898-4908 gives 11.3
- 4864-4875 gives 10.3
